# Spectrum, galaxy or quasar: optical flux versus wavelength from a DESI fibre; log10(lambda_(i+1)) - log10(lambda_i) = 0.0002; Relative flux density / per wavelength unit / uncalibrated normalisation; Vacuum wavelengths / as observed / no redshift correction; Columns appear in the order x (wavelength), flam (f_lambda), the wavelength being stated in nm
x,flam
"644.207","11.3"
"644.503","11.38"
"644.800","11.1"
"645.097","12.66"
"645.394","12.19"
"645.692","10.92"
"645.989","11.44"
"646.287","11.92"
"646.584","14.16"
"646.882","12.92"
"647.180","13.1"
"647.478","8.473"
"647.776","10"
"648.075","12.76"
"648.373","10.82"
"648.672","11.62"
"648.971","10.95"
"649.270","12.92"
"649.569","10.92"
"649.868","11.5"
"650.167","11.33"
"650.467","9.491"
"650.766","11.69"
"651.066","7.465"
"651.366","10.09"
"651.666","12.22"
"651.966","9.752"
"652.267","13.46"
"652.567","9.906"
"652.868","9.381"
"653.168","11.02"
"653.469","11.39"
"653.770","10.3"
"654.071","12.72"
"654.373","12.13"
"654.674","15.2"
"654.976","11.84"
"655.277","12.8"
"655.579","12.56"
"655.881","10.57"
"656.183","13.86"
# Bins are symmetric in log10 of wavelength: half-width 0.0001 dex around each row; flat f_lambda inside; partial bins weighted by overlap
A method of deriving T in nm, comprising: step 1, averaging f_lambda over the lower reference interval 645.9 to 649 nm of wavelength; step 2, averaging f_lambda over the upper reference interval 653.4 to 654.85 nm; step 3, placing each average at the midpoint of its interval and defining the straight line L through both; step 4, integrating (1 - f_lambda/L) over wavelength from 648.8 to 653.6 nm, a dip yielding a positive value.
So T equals 0.49 nm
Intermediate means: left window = 11.7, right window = 12.4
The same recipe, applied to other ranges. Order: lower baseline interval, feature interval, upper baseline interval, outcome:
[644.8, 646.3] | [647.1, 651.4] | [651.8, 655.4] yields 0.309 nm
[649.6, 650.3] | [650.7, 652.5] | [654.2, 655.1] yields 0.190 nm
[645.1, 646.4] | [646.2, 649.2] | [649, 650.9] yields -0.046 nm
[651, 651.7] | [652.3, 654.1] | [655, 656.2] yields 0.008 nm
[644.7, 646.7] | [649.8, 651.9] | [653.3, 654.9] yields 0.298 nm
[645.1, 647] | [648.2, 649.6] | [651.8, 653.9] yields 0.015 nm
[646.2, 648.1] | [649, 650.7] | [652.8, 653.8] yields 0.014 nm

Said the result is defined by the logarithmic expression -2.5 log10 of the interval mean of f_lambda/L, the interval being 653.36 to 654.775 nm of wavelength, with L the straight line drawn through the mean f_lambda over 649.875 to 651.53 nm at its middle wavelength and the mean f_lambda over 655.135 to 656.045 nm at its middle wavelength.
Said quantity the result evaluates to -0.077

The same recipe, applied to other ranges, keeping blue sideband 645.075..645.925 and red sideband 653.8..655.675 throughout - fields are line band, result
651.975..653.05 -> 0.16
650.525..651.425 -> 0.26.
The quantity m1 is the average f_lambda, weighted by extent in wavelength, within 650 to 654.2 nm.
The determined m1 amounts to 10.7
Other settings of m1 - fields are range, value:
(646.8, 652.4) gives 11.1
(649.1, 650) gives 11.8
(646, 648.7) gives 11.7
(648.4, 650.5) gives 11.3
